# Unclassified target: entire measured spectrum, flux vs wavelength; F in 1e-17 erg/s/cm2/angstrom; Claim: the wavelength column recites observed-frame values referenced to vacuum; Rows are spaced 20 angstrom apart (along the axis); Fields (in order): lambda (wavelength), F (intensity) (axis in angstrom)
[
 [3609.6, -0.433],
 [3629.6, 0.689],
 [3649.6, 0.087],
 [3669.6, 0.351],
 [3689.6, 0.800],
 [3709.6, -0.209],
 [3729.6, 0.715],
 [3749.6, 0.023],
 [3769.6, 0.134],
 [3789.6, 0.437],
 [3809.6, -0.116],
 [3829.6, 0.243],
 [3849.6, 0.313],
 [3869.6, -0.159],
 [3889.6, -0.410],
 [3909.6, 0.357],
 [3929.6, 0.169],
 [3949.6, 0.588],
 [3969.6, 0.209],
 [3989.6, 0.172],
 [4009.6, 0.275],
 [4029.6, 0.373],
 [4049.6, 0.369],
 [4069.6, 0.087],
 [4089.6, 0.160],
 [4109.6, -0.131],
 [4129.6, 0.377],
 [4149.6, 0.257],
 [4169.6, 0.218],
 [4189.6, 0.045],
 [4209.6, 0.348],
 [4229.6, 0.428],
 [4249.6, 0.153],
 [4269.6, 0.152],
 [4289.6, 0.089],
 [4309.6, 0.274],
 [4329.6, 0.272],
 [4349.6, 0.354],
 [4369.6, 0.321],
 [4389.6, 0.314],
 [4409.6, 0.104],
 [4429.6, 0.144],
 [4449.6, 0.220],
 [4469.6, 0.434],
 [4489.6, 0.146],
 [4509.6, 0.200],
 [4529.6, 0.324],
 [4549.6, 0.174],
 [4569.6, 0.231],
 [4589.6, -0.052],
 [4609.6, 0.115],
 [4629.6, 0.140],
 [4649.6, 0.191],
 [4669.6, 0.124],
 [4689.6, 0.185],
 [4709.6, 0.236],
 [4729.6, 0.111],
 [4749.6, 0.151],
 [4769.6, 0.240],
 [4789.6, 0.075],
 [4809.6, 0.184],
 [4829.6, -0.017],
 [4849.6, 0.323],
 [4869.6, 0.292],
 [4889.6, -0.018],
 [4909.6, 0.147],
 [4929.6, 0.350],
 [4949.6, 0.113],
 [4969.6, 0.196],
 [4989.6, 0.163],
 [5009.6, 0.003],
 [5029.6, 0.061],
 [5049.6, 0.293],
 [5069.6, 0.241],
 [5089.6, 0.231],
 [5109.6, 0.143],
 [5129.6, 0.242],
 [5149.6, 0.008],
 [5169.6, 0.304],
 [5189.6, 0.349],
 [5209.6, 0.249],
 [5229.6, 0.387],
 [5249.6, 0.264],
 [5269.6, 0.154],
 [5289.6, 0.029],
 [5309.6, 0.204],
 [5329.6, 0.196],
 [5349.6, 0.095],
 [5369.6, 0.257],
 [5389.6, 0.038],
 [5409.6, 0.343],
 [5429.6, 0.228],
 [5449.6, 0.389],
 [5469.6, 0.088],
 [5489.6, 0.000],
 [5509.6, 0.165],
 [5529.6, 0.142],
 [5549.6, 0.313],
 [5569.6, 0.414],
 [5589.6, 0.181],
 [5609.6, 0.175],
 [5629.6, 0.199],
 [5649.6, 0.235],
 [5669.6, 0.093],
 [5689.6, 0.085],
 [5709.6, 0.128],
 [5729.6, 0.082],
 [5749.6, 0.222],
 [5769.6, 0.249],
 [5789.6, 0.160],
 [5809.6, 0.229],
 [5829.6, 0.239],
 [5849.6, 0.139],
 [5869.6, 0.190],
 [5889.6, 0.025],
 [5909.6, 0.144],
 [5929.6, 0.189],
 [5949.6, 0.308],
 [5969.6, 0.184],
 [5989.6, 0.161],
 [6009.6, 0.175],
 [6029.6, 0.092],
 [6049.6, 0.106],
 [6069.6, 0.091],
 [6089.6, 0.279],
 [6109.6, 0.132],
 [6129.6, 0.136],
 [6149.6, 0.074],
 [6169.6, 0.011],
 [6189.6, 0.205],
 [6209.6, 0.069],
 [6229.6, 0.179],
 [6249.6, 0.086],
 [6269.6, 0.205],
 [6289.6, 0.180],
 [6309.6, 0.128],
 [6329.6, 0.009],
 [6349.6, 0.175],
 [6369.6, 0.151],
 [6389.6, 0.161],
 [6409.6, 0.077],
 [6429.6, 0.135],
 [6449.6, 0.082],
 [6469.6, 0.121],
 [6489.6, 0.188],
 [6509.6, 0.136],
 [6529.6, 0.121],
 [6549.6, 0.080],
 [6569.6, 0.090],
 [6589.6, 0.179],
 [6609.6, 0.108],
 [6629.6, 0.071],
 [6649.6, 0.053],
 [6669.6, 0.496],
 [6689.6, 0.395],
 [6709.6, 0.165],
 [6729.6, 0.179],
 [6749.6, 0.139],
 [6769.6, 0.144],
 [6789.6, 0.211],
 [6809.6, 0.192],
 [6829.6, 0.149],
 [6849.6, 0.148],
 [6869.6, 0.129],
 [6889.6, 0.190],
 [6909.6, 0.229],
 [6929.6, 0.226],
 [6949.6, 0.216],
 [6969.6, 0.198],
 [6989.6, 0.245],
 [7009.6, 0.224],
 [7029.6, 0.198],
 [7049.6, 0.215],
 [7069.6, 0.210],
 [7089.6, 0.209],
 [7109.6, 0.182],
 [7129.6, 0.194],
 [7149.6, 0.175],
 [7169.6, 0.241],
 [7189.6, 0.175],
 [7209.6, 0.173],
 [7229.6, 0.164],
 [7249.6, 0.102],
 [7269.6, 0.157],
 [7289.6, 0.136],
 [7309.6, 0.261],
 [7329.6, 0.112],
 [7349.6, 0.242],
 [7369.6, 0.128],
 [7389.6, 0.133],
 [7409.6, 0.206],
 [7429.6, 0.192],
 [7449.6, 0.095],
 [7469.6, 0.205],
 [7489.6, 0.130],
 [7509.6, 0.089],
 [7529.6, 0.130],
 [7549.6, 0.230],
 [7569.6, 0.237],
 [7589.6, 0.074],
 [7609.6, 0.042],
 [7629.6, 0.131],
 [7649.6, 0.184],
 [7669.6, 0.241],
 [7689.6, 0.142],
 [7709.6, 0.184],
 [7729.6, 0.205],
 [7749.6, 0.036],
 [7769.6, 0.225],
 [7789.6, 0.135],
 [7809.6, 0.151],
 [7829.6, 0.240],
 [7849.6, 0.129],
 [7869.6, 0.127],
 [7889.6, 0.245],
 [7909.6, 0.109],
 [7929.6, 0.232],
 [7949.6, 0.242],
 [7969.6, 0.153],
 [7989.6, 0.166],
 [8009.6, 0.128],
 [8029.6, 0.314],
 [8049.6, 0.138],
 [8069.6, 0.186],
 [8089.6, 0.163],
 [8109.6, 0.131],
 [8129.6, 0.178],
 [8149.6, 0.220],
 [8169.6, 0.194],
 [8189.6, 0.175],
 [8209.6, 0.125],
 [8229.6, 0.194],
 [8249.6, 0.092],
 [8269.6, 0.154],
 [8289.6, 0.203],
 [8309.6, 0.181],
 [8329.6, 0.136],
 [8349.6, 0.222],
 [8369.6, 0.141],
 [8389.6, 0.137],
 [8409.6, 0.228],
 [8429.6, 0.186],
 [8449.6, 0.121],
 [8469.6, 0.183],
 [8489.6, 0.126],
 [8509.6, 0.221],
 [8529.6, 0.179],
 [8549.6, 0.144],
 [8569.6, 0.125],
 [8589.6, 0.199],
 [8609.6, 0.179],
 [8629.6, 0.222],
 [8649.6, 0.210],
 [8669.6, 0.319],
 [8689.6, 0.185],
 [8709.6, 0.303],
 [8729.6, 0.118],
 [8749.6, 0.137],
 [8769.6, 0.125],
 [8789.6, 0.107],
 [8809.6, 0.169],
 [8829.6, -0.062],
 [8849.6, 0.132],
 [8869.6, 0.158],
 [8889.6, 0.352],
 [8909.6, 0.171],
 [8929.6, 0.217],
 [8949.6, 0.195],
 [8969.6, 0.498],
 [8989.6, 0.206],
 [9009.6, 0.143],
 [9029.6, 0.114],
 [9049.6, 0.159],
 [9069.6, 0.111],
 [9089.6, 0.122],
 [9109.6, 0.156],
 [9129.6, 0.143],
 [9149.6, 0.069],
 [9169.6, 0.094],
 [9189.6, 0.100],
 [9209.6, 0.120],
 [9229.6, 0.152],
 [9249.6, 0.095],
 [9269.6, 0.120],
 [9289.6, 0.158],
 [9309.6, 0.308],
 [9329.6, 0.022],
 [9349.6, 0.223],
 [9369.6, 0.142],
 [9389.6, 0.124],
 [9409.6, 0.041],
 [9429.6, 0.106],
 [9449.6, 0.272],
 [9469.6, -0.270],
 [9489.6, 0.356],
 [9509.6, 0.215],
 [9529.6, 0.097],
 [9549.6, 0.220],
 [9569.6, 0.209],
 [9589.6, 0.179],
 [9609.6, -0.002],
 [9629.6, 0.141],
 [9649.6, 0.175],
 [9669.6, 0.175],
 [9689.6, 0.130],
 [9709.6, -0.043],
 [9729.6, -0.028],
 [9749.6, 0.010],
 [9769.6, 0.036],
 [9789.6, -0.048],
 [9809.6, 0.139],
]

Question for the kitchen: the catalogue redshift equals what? 0.79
